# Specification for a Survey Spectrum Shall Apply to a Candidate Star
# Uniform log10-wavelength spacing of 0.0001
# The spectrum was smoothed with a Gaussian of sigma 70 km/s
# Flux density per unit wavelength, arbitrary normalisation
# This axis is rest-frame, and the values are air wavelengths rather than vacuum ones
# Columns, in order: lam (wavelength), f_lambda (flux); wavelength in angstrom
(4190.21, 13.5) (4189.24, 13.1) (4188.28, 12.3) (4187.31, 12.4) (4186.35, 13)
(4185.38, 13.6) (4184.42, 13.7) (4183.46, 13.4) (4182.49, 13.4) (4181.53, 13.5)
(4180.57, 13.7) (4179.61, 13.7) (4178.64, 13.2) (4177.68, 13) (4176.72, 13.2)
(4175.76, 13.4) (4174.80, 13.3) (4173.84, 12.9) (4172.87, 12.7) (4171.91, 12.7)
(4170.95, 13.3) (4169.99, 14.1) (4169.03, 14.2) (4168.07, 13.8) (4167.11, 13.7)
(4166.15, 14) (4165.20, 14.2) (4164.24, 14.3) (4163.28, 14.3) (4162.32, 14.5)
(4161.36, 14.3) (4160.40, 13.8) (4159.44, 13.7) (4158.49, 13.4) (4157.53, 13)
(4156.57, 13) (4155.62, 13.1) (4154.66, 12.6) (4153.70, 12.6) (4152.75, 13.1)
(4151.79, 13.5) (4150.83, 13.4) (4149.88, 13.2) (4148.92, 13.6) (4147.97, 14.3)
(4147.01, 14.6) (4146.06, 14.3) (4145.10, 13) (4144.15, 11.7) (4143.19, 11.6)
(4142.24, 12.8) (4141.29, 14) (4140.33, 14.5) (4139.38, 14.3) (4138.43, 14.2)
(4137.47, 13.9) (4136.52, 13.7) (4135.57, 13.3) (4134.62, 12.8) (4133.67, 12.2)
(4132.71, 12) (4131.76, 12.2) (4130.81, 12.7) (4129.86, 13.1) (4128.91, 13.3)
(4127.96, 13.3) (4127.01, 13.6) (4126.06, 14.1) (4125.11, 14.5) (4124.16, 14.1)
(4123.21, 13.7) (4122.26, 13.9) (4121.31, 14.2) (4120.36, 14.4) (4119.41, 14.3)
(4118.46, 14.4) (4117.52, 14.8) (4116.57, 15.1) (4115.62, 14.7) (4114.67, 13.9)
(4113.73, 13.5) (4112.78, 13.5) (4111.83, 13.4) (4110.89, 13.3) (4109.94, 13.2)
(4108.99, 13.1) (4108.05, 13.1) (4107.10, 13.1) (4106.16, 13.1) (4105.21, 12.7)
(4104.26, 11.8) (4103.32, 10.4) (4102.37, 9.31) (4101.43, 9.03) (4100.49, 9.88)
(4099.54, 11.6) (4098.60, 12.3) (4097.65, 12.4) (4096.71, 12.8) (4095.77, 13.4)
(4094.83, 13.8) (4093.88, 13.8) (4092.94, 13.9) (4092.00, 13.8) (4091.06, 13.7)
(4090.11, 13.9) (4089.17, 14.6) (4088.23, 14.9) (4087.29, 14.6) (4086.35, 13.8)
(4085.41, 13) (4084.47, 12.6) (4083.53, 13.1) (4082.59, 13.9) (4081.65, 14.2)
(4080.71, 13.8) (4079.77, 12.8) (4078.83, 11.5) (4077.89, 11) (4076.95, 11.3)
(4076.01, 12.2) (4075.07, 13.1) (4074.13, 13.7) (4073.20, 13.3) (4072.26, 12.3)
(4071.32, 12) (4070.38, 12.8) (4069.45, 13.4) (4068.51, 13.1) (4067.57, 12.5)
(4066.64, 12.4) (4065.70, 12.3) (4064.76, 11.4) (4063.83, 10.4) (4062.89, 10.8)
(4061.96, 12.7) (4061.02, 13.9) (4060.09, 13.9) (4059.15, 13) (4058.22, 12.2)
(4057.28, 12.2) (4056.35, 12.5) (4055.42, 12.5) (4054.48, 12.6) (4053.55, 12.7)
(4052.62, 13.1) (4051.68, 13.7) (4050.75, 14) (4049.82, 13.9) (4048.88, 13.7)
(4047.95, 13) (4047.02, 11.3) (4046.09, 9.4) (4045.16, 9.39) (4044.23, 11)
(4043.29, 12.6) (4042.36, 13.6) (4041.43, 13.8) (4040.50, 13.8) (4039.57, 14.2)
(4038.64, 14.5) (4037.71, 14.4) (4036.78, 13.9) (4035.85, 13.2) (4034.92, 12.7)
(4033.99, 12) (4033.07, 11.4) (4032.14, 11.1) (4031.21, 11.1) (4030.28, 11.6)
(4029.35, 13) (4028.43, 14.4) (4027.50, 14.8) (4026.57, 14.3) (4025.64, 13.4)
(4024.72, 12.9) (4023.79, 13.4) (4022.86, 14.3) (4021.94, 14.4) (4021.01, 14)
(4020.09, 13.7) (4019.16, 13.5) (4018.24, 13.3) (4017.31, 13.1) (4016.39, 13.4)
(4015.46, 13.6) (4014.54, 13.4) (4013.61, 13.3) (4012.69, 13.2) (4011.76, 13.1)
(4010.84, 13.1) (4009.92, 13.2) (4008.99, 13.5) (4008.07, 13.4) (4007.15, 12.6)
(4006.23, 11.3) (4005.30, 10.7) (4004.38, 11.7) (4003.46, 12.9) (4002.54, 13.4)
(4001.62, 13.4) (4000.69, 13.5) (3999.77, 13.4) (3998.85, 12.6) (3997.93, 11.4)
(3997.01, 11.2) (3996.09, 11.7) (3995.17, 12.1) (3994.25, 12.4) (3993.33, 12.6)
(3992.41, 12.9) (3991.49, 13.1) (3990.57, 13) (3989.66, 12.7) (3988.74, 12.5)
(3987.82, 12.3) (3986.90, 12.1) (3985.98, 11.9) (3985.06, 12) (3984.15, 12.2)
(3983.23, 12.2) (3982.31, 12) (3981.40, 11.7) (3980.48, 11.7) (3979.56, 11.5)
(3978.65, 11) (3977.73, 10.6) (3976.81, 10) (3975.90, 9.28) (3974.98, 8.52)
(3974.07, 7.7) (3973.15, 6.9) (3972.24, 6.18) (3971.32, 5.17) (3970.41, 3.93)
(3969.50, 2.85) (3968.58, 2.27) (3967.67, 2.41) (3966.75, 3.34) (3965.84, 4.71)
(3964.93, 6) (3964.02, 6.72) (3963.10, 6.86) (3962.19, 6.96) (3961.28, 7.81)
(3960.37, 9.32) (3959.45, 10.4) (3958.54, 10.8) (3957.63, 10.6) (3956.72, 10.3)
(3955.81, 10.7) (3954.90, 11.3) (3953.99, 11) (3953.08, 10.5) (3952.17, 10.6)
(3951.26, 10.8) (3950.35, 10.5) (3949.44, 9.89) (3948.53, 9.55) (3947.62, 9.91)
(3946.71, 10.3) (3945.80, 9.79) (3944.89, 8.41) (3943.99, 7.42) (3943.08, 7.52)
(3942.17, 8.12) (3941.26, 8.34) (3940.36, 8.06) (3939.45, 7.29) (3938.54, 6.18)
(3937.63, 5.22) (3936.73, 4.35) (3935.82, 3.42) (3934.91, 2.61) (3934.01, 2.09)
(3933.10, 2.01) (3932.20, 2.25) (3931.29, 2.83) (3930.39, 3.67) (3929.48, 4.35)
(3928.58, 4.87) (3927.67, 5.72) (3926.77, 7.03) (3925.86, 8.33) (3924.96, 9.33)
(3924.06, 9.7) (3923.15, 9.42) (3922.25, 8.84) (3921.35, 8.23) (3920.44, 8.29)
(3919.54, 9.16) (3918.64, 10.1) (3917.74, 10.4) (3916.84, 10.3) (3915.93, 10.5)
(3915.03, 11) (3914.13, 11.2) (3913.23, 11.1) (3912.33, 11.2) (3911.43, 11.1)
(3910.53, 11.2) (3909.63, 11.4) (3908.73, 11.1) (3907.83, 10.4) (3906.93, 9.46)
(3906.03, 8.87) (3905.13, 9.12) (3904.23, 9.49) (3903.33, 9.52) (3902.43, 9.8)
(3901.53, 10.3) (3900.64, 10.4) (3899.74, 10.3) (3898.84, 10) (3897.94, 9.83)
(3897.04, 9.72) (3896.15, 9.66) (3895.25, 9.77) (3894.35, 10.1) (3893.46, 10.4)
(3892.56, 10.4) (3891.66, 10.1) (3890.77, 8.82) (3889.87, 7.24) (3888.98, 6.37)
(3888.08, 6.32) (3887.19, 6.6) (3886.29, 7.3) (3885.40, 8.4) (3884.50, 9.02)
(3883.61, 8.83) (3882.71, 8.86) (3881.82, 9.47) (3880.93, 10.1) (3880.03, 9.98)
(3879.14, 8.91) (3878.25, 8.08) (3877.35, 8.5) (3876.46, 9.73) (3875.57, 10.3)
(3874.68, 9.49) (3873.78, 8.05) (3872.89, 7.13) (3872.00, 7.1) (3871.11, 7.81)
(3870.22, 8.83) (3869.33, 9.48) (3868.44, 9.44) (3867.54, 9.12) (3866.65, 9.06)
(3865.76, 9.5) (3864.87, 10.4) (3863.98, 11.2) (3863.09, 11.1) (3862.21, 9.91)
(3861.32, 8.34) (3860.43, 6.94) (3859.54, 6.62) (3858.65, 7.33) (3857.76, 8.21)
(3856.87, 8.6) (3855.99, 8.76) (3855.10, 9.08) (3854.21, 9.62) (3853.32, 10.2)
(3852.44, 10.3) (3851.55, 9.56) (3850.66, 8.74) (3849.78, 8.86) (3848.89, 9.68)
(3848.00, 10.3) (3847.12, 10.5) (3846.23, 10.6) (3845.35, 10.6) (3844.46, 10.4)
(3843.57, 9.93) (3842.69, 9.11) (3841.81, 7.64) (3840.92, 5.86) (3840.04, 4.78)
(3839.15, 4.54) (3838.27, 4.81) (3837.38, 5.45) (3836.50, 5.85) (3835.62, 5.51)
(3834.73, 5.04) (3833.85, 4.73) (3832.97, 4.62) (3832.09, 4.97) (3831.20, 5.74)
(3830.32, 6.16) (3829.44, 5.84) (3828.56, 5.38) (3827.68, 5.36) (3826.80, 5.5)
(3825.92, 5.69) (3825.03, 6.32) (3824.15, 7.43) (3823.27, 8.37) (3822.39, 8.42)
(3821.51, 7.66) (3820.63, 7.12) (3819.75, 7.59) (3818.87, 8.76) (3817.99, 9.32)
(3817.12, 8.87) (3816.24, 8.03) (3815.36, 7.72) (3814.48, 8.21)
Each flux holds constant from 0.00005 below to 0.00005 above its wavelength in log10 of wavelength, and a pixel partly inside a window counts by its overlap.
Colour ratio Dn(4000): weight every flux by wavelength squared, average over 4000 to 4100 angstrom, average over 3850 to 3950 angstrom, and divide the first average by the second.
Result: 1.63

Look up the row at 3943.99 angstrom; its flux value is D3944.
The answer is 7.42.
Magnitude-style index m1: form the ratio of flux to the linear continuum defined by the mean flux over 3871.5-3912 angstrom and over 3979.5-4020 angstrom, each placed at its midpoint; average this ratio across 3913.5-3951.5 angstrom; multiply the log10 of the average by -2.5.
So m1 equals 0.358 mag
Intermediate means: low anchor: 9.27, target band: 7.55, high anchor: 12.6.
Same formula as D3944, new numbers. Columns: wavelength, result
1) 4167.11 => 13.7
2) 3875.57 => 10.3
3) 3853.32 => 10.2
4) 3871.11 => 7.81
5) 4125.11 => 14.5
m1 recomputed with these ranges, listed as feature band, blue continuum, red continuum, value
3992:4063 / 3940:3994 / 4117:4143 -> -0.18 mag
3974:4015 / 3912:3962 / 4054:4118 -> -0.21 mag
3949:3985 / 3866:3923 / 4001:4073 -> 0.27 mag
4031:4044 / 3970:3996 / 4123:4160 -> -0.12 mag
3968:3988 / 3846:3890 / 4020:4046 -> 0.26 mag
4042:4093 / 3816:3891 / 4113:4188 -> -0.07 mag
